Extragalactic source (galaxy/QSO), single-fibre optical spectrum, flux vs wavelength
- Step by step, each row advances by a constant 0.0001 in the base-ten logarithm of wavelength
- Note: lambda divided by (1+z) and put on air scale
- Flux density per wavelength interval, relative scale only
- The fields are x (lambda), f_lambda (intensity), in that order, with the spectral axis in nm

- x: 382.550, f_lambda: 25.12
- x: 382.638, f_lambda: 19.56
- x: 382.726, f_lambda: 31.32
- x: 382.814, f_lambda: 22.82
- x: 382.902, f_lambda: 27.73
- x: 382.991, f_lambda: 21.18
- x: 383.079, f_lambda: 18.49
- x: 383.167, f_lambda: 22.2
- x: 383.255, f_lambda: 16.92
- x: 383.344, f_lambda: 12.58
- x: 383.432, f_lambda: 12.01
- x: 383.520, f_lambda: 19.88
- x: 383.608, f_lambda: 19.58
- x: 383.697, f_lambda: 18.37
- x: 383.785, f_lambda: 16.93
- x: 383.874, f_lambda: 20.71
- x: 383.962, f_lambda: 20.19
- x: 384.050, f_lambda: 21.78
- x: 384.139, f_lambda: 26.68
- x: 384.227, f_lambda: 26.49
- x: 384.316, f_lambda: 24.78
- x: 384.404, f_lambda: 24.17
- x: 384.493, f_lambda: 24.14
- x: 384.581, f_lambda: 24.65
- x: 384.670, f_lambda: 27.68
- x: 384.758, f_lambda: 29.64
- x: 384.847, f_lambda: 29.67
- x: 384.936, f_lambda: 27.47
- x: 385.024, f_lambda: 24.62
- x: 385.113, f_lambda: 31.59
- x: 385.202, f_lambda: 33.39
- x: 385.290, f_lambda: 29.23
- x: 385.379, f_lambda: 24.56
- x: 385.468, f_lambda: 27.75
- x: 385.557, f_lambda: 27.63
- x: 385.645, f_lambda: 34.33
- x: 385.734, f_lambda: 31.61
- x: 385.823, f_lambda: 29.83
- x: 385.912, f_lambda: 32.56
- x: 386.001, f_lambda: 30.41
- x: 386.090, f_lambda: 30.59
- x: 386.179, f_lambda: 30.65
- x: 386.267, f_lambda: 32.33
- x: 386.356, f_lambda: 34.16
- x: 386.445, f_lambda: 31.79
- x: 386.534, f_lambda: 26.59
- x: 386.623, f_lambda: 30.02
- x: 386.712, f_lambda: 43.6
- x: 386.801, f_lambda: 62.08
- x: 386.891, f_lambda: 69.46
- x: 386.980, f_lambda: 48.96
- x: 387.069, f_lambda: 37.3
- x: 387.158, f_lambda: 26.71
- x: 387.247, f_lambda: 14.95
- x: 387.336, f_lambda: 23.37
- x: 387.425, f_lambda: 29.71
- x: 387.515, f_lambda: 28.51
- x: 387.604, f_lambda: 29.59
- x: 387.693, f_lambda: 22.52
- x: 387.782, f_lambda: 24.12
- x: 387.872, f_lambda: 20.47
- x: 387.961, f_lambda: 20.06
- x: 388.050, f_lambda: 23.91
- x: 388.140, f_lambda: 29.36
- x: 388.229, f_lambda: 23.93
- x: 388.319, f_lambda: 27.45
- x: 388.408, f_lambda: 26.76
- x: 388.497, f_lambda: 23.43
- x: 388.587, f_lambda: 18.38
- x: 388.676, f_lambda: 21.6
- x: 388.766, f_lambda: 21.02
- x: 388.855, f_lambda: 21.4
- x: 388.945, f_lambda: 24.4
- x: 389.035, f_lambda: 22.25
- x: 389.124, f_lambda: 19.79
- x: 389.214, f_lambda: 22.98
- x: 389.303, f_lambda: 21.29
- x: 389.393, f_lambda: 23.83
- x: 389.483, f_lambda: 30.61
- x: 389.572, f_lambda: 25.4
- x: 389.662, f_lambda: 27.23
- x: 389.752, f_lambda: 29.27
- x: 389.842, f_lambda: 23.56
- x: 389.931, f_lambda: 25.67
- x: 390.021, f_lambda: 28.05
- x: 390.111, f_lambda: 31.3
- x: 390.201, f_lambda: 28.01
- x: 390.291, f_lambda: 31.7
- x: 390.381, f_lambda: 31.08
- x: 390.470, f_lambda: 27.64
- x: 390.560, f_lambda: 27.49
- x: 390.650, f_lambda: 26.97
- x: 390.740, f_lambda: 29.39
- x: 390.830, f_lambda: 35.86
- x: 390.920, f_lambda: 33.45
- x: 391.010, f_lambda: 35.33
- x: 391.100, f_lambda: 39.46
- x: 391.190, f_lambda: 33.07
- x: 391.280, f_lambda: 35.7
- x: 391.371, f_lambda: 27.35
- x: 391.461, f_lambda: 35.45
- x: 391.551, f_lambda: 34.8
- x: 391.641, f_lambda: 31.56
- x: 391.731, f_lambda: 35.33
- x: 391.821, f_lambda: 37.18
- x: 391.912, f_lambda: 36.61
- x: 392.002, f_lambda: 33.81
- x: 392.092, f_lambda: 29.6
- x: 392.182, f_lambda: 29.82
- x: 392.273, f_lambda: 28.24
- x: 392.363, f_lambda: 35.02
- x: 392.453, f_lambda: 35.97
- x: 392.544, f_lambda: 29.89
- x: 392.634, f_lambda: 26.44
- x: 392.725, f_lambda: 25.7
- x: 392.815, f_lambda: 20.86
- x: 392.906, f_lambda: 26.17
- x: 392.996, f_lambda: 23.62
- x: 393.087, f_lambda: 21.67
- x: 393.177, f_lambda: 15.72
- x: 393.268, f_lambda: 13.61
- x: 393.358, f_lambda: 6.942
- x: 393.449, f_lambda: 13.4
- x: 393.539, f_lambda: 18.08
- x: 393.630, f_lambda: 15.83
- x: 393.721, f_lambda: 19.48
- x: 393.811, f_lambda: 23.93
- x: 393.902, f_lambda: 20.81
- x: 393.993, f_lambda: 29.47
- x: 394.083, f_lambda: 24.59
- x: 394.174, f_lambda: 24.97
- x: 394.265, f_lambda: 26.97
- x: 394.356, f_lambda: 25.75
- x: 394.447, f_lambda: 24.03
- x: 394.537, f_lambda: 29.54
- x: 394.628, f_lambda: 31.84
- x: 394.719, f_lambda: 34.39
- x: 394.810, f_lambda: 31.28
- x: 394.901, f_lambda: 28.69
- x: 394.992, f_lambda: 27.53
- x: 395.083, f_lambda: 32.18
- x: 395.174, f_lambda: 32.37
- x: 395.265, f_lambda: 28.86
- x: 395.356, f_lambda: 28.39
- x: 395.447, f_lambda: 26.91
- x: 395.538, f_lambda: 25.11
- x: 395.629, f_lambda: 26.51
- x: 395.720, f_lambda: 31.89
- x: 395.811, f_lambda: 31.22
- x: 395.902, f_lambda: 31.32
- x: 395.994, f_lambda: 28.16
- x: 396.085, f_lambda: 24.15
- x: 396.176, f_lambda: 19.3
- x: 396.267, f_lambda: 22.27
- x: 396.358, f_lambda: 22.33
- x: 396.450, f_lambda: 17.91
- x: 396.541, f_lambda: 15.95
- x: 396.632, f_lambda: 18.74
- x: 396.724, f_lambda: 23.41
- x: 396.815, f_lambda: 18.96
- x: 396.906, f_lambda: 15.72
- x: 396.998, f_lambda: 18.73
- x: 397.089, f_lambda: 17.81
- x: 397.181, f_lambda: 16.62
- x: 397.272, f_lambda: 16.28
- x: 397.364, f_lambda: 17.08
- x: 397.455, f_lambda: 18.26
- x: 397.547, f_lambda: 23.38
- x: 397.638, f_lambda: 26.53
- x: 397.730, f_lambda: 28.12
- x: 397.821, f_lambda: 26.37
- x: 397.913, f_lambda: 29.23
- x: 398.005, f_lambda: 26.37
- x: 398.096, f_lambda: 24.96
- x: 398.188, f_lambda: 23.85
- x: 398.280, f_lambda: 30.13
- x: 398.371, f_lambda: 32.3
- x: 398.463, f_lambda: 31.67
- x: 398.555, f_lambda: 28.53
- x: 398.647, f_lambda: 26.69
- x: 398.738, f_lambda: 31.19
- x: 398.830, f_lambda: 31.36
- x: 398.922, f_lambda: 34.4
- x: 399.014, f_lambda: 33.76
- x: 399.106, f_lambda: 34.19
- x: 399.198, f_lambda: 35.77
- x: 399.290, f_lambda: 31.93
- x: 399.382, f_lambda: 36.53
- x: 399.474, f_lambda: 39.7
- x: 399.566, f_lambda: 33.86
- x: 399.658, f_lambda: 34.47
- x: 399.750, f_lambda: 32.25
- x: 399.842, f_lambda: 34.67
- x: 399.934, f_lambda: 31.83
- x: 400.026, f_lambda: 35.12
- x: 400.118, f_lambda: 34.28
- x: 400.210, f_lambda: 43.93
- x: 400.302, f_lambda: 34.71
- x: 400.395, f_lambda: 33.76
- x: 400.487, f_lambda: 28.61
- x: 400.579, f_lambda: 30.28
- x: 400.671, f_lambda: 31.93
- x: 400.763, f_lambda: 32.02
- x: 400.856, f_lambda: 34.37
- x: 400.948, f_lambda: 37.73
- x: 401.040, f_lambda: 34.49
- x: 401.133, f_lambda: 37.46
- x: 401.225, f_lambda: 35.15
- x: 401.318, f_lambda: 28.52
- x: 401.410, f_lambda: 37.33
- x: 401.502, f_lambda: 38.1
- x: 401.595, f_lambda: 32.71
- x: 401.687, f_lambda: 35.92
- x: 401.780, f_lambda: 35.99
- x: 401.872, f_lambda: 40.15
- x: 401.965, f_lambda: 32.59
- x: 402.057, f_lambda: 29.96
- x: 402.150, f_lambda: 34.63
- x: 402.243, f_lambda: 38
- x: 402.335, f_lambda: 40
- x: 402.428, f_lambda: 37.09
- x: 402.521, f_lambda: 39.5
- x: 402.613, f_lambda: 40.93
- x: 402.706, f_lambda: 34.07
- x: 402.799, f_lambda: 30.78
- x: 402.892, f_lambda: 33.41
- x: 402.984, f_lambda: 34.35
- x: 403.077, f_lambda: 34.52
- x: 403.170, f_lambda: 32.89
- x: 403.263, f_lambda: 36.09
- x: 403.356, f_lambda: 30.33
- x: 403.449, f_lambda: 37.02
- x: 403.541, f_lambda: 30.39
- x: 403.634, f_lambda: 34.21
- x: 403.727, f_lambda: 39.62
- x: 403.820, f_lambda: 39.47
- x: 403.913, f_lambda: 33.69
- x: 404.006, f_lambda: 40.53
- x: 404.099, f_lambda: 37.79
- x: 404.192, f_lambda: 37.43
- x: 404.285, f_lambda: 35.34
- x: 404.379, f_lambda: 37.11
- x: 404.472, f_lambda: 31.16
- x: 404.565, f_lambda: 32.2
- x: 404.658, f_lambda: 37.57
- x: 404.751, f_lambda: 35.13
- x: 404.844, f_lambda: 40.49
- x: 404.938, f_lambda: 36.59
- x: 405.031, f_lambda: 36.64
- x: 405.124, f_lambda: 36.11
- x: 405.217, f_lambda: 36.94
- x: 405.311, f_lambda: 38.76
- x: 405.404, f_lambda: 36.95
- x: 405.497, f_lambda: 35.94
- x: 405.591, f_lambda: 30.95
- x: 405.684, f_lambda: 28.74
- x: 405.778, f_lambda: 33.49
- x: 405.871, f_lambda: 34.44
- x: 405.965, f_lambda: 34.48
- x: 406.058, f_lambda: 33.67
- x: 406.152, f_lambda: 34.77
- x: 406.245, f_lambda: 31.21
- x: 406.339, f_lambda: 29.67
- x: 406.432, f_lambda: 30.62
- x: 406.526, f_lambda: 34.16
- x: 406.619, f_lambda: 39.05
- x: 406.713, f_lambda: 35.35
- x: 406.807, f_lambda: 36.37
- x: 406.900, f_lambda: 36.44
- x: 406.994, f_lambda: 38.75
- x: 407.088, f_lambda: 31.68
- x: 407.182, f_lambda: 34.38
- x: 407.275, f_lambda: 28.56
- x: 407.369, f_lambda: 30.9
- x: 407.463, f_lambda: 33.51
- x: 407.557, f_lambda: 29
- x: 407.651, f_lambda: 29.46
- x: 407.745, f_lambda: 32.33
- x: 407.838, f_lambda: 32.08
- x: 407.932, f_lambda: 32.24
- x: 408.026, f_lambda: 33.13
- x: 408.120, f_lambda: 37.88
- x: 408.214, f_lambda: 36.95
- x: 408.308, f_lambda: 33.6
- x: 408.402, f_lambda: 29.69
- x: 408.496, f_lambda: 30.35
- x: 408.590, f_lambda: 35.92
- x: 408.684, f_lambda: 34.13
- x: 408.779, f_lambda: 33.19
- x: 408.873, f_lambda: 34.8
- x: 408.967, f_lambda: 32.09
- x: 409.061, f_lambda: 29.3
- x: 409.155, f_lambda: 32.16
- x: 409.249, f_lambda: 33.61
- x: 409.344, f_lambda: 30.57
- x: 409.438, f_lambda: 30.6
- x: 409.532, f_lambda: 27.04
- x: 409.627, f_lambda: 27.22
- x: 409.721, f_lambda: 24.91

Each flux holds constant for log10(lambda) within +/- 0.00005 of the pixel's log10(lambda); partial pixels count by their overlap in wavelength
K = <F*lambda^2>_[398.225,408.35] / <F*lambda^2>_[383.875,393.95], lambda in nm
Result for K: 1.3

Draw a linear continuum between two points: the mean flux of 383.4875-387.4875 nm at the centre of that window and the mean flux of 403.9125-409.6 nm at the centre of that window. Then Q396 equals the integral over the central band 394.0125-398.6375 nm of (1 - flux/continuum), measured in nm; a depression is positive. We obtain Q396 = 0.93 nm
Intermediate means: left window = 29.6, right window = 33.9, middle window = 25.4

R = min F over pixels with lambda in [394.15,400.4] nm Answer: 15.72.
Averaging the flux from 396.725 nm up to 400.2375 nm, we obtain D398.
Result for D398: 28.5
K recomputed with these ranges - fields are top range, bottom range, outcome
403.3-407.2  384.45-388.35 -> 1.27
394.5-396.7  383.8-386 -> 1.04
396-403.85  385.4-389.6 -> 1.13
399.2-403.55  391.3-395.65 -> 1.34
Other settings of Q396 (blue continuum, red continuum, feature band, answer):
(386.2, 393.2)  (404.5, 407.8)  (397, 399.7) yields 0.32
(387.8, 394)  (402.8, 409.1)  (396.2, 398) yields 0.54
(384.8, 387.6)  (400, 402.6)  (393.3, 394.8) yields 0.48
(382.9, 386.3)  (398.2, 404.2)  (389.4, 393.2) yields -0.13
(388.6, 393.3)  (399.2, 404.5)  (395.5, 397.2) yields 0.49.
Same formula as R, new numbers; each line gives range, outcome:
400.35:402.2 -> 28.52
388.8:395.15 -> 6.942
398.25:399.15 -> 26.69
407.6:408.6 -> 29.46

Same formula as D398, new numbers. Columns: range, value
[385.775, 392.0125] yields 29.8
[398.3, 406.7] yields 34.7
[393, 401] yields 27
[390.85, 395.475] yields 27.8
